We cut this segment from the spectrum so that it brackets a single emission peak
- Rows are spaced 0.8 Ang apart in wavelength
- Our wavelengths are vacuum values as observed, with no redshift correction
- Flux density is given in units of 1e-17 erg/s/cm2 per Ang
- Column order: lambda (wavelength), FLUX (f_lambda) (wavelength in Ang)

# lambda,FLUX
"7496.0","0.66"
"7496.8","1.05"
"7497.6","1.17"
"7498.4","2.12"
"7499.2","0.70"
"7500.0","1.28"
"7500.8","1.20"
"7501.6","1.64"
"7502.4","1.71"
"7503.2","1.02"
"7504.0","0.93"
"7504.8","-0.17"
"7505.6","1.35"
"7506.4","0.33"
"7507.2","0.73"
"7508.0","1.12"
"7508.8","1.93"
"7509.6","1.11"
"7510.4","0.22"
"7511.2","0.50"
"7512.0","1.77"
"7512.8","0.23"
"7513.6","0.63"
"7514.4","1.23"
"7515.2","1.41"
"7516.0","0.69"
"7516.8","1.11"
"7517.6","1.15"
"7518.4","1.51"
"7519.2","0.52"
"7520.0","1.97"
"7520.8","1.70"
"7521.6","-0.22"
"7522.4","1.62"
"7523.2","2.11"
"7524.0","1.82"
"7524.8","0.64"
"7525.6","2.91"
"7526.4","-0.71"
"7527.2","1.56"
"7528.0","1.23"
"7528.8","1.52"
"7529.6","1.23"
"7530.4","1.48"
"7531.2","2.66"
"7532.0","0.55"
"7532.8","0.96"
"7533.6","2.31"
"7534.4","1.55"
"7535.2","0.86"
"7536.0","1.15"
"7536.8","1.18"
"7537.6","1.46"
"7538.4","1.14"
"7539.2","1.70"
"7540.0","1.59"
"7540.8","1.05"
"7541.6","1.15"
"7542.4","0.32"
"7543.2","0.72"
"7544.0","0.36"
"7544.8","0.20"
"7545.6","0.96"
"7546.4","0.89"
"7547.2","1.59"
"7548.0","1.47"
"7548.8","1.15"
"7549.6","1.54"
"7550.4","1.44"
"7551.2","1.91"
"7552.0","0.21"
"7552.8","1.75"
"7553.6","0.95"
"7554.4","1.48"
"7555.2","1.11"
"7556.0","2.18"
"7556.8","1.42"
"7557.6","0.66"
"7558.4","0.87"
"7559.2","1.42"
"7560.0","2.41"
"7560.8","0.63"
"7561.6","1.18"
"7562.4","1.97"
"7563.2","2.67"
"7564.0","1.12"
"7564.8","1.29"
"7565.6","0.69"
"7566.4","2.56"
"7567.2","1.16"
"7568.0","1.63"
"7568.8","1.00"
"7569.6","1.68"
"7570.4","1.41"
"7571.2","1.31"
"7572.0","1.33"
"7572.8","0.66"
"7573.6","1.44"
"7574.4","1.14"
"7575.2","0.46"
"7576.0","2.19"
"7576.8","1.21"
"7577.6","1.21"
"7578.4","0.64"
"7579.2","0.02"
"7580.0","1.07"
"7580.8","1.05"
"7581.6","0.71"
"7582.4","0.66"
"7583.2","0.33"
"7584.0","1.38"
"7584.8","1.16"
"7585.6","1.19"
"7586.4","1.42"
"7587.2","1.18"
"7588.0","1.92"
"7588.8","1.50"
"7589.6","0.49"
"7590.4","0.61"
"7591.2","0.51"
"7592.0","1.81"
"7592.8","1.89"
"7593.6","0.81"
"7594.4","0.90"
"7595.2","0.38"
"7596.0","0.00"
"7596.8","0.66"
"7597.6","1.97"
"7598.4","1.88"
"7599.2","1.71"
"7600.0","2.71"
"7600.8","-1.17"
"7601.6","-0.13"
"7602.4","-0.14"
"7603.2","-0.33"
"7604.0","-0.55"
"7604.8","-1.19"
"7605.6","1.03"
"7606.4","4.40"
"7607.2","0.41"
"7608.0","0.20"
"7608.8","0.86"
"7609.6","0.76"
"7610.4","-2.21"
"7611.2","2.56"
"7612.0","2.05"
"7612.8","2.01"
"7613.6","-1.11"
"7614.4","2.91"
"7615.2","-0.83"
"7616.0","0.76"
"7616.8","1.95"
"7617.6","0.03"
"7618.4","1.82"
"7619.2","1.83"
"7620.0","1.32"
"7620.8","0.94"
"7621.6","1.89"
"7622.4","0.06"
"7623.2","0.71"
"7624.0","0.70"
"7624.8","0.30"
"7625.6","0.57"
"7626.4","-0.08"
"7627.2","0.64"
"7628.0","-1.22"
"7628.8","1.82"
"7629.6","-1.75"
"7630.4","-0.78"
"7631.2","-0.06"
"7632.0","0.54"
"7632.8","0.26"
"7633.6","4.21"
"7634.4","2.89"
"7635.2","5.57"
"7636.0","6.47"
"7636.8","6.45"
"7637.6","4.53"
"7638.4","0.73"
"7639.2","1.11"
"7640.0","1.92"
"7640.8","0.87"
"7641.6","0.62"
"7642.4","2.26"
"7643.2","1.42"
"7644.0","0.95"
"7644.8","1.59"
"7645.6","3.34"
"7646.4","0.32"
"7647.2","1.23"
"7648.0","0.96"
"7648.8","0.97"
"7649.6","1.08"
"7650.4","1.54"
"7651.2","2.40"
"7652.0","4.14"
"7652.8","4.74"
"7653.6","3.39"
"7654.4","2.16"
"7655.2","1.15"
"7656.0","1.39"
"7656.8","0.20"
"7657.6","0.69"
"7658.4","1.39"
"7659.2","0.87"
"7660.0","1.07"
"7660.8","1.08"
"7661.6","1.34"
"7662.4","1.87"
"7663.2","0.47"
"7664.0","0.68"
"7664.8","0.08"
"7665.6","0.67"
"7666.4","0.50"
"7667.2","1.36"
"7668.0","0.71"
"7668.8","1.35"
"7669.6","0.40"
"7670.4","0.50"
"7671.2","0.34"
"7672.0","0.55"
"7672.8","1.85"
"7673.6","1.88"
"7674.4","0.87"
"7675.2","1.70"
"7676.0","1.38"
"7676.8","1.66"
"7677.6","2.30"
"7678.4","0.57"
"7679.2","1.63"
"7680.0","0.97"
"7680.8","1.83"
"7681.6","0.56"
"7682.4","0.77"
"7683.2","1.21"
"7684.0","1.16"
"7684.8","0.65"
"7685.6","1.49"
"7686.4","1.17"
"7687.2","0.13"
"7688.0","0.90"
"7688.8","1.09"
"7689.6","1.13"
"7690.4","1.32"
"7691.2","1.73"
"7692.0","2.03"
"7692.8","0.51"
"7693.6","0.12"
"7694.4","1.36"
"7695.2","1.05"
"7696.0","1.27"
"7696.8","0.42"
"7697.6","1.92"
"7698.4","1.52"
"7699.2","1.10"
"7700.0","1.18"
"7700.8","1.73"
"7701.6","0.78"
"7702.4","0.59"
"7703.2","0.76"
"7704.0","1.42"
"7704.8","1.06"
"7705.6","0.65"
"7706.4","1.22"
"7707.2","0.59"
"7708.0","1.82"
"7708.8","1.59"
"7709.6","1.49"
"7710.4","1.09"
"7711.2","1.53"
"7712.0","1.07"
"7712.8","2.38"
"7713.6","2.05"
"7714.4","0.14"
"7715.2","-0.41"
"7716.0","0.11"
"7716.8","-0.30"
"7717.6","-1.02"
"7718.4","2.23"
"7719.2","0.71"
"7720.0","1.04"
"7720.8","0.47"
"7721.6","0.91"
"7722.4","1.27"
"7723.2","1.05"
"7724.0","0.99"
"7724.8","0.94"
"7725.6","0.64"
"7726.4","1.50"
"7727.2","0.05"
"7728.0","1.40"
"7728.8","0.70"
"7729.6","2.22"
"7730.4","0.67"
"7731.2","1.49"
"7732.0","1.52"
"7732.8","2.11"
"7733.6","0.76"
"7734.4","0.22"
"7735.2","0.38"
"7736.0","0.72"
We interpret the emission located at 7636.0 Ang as [S II]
